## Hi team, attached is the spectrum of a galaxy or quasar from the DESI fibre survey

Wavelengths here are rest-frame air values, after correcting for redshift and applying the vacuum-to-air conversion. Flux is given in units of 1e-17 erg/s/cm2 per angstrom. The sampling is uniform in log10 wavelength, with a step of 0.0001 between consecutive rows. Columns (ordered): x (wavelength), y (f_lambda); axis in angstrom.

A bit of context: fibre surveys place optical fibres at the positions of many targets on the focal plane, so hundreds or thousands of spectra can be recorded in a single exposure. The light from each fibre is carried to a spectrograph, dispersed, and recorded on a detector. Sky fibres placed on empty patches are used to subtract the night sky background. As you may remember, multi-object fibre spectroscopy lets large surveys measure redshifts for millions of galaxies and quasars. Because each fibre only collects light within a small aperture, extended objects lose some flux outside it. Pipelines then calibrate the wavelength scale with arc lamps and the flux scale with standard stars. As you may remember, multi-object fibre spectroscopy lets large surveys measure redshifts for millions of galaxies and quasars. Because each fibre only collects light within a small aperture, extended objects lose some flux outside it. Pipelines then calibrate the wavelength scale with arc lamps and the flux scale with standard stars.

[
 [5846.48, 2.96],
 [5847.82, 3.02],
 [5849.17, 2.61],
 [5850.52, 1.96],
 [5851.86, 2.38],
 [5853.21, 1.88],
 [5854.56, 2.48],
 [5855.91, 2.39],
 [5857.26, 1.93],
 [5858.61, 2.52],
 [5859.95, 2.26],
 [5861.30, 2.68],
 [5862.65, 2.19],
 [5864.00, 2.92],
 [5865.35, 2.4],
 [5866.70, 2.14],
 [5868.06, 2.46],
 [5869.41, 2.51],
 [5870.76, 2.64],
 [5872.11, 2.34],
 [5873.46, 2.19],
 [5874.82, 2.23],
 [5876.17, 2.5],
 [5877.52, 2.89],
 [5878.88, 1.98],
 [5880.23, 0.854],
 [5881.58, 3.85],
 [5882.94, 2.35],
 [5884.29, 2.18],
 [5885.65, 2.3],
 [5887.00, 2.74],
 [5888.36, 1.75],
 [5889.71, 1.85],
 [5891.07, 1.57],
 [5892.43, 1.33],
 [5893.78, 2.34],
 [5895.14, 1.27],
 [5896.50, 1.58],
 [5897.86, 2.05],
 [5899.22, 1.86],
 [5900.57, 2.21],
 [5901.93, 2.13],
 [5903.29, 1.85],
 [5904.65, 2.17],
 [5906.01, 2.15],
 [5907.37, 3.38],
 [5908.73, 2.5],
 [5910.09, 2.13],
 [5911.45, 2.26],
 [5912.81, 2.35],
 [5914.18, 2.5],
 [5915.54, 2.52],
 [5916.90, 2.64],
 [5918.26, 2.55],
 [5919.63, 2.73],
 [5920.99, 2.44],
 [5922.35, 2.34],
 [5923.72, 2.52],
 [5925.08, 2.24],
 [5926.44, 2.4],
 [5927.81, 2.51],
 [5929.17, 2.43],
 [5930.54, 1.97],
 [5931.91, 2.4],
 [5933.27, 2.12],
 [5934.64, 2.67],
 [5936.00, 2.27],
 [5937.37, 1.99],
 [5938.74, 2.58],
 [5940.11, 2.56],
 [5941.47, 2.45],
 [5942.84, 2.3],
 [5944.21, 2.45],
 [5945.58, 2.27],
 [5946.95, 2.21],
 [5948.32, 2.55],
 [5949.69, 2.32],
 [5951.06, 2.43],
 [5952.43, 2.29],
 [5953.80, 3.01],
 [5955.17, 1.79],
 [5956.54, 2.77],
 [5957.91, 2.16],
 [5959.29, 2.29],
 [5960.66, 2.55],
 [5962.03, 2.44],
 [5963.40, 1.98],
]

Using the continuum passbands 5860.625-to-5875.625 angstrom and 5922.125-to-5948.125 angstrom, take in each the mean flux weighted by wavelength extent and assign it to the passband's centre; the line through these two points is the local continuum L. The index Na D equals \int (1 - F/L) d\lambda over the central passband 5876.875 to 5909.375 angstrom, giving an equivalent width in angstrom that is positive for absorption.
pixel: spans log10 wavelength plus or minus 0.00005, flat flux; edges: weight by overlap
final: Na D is 3.7 angstrom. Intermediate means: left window 2.43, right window 2.36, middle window 2.13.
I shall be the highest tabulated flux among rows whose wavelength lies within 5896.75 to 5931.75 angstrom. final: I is 3.38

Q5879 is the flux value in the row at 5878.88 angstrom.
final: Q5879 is 1.98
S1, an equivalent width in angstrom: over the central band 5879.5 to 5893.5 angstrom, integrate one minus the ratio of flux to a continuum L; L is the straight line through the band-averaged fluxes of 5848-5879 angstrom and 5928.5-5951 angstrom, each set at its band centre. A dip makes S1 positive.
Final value 1.71 angstrom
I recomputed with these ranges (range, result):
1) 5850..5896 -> 3.85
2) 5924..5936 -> 2.67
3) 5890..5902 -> 2.34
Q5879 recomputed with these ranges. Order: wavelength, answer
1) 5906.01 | 2.15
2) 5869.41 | 2.51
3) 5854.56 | 2.48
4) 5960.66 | 2.55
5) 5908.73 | 2.5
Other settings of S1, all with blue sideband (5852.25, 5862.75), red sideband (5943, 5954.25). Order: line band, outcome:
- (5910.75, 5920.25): -0.51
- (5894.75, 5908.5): 1.54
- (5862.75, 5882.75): -0.81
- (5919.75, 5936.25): 0.14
